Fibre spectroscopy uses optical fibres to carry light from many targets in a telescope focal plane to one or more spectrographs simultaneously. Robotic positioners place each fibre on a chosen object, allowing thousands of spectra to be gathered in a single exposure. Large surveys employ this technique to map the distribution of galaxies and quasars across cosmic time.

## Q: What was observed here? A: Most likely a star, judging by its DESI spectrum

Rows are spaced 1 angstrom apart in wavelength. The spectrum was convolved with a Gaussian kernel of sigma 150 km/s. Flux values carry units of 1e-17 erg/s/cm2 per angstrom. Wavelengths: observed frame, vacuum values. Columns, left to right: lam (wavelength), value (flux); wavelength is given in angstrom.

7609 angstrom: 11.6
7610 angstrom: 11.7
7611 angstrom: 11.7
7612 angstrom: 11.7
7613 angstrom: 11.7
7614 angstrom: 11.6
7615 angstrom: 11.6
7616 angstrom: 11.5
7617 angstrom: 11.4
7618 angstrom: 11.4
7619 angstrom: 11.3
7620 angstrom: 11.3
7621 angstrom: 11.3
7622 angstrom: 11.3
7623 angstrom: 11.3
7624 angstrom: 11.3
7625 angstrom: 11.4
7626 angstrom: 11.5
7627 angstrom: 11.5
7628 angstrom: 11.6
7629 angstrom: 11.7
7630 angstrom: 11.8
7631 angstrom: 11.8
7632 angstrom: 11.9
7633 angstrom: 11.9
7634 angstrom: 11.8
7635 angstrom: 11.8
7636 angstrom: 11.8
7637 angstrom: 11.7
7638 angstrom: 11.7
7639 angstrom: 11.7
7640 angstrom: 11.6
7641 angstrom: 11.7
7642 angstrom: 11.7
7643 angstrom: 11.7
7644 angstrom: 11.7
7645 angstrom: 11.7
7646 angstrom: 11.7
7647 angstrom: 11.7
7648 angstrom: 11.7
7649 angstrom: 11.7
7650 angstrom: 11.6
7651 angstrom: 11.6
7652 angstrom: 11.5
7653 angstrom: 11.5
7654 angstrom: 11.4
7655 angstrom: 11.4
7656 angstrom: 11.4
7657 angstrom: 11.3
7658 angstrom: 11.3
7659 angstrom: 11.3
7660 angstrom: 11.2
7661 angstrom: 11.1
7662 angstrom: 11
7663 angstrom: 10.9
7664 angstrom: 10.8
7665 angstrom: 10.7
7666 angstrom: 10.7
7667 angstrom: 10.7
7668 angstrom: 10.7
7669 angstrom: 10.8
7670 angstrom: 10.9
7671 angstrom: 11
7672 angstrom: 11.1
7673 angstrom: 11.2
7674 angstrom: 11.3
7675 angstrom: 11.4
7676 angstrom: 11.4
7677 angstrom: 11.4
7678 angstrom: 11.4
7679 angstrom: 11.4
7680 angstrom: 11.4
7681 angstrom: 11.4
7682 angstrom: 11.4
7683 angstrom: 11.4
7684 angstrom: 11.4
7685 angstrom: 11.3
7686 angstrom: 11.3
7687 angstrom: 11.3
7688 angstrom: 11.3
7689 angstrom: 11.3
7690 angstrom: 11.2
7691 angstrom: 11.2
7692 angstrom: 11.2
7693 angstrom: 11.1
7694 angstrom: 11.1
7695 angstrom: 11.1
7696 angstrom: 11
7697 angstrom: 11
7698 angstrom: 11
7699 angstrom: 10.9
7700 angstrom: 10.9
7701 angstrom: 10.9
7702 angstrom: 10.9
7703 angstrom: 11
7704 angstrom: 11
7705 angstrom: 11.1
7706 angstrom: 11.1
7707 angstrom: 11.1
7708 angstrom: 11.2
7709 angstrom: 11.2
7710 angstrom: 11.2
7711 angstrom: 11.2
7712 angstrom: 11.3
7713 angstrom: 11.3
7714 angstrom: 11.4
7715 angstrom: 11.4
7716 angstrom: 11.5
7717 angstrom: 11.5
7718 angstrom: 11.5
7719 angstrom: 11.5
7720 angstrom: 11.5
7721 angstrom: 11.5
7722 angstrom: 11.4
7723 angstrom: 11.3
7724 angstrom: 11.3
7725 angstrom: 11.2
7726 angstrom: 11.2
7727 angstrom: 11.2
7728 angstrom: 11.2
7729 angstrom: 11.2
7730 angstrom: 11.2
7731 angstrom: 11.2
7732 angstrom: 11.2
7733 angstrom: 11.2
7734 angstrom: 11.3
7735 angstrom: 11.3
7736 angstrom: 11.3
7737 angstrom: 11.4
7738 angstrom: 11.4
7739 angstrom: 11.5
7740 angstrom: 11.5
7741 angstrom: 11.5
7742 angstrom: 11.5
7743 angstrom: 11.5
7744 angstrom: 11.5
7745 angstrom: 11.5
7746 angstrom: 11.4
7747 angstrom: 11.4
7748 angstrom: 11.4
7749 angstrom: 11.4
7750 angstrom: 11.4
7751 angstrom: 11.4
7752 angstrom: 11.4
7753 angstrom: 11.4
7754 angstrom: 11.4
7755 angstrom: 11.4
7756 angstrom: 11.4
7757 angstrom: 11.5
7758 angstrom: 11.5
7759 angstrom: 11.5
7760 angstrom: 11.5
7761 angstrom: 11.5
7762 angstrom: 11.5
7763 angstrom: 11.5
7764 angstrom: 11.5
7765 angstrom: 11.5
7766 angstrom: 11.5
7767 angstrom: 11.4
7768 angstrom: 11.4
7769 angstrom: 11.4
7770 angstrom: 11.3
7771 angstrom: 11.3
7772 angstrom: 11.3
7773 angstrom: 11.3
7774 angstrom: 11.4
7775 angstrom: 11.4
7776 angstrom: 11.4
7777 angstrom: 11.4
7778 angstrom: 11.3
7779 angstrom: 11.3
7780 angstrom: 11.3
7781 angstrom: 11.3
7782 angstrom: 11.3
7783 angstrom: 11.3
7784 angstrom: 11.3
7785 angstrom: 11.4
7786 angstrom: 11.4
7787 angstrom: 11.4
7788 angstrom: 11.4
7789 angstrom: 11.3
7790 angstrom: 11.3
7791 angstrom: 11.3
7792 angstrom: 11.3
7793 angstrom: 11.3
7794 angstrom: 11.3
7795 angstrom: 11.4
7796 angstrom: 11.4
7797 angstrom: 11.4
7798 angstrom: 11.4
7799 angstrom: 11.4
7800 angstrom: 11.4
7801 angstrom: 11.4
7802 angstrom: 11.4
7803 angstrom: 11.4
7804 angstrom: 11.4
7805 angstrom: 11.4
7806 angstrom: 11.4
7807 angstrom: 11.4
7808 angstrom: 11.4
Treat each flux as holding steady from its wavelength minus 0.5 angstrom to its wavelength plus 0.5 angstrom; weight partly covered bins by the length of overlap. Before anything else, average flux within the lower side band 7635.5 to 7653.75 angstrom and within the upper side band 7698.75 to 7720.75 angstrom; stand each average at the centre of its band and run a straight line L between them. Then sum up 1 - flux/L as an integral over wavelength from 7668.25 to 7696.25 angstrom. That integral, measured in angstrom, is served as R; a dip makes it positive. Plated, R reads 0.4 angstrom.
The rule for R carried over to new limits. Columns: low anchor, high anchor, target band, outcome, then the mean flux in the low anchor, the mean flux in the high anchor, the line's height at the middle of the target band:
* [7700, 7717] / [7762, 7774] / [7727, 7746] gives -0.12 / 11.2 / 11.4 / 11.3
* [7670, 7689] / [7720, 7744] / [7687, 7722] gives 0.38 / 11.3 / 11.3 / 11.3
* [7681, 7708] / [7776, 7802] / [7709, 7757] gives -0.60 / 11.1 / 11.4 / 11.2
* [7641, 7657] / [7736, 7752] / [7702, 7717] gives 0.37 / 11.6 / 11.4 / 11.5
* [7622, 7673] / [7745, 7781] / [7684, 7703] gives 0.50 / 11.4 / 11.4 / 11.4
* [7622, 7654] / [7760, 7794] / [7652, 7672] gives 0.91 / 11.6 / 11.4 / 11.6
